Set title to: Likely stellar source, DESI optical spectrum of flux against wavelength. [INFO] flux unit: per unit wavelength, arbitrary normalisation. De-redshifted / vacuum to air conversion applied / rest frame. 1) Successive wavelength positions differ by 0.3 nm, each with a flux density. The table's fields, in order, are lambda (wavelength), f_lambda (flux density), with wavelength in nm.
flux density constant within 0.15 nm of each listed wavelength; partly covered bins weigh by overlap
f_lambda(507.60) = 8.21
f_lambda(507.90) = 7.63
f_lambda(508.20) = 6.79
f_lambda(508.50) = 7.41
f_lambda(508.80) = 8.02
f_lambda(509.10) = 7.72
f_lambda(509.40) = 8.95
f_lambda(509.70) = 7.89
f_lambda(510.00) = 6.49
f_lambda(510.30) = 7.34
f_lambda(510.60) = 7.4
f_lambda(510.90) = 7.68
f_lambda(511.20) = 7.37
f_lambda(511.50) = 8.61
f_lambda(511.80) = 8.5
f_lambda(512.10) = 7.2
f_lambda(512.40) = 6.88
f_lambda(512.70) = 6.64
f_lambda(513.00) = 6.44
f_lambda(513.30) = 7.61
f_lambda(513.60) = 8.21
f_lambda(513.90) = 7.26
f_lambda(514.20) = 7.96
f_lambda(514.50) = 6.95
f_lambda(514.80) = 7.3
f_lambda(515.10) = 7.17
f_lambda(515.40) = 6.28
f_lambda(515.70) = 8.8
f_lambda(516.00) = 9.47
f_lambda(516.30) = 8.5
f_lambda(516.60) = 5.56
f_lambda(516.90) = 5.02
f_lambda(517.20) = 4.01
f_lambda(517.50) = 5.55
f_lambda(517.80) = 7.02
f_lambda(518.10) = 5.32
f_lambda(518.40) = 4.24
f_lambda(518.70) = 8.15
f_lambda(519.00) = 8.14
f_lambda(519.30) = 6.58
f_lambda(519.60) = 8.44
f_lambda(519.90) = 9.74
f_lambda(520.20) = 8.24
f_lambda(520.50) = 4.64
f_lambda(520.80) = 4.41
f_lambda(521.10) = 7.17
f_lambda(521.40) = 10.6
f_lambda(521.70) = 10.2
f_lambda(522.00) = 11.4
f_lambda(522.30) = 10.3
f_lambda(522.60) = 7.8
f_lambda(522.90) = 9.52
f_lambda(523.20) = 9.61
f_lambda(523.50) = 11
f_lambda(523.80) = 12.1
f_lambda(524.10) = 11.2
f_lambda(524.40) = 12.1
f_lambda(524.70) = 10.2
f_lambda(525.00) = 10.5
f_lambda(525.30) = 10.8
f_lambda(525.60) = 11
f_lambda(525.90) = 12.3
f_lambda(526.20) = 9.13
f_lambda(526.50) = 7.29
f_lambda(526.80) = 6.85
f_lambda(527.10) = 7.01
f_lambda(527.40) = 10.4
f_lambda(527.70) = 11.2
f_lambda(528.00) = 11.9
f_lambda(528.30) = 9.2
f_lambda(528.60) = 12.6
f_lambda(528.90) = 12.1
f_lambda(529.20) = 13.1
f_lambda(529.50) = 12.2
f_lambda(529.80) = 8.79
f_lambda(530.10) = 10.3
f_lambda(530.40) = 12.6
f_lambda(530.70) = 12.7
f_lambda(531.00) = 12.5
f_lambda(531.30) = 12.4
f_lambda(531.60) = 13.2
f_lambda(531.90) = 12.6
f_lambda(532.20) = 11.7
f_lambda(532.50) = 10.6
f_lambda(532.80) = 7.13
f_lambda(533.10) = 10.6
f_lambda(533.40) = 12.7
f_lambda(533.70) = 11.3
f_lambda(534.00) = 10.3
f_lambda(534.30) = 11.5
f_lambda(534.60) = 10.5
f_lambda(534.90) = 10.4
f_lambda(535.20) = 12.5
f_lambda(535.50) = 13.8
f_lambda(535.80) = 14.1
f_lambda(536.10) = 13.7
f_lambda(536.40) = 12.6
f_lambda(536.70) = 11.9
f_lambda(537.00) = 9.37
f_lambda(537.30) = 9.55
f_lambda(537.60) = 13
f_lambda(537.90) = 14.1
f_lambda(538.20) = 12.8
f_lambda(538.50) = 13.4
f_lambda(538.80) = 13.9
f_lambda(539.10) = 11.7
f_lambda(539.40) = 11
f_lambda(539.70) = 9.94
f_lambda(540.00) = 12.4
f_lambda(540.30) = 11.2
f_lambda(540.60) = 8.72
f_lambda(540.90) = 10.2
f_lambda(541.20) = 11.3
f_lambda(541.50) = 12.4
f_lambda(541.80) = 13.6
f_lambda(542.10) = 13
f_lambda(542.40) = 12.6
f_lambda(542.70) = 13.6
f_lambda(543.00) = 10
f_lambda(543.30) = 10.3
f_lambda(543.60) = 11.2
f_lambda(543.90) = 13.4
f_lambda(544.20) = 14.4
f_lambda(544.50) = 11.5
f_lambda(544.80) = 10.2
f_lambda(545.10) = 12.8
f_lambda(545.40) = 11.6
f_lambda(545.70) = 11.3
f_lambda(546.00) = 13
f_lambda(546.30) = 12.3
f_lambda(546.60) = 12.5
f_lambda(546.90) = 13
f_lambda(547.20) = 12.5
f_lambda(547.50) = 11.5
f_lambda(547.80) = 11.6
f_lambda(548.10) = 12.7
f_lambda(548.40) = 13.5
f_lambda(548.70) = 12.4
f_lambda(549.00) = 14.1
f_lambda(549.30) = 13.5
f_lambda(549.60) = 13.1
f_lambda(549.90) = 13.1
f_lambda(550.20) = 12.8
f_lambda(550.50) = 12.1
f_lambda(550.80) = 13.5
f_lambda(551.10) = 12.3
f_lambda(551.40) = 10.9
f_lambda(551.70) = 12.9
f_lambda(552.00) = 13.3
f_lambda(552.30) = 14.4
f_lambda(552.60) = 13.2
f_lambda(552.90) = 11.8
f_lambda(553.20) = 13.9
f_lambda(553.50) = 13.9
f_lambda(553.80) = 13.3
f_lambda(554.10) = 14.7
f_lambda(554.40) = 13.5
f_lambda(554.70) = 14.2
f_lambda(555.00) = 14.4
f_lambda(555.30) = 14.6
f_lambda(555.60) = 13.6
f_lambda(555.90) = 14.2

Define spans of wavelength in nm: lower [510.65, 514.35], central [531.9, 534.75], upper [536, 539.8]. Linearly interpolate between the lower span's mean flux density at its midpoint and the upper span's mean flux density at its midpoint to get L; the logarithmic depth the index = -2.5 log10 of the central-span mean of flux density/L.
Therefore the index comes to 0.04 mag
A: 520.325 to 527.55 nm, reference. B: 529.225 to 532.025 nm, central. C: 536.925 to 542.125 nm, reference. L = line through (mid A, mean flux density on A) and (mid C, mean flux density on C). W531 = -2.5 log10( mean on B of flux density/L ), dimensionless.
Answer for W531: -0.15 mag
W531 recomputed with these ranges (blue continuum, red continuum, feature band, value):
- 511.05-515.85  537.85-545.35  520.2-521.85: 0.16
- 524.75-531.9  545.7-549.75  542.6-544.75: 0.03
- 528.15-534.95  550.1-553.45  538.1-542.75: 0.01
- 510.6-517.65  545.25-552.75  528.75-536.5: -0.17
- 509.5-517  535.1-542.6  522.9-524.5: -0.18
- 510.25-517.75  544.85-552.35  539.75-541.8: 0.02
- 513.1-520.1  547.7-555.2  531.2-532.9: -0.16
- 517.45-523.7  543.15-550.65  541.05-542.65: -0.09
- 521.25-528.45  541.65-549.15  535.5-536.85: -0.16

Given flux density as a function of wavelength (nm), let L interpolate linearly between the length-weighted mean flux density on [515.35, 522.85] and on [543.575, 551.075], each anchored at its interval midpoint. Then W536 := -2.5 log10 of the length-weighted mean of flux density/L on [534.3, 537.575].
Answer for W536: -0.13 mag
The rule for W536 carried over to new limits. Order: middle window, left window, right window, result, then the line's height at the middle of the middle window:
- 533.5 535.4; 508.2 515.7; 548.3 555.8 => -0.04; 10.8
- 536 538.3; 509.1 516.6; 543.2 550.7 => -0.10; 11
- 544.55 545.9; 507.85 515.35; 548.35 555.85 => 0.07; 12.3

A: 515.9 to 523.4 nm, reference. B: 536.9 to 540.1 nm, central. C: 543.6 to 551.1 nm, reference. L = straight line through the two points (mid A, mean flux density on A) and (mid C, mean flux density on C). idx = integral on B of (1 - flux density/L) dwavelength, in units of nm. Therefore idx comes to -0.29 nm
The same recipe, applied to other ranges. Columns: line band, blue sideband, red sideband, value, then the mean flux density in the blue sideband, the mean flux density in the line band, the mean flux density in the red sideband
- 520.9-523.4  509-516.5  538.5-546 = -0.15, 7.61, 9.5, 11.8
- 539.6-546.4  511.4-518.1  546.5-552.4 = -0.04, 7.08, 11.8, 12.8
